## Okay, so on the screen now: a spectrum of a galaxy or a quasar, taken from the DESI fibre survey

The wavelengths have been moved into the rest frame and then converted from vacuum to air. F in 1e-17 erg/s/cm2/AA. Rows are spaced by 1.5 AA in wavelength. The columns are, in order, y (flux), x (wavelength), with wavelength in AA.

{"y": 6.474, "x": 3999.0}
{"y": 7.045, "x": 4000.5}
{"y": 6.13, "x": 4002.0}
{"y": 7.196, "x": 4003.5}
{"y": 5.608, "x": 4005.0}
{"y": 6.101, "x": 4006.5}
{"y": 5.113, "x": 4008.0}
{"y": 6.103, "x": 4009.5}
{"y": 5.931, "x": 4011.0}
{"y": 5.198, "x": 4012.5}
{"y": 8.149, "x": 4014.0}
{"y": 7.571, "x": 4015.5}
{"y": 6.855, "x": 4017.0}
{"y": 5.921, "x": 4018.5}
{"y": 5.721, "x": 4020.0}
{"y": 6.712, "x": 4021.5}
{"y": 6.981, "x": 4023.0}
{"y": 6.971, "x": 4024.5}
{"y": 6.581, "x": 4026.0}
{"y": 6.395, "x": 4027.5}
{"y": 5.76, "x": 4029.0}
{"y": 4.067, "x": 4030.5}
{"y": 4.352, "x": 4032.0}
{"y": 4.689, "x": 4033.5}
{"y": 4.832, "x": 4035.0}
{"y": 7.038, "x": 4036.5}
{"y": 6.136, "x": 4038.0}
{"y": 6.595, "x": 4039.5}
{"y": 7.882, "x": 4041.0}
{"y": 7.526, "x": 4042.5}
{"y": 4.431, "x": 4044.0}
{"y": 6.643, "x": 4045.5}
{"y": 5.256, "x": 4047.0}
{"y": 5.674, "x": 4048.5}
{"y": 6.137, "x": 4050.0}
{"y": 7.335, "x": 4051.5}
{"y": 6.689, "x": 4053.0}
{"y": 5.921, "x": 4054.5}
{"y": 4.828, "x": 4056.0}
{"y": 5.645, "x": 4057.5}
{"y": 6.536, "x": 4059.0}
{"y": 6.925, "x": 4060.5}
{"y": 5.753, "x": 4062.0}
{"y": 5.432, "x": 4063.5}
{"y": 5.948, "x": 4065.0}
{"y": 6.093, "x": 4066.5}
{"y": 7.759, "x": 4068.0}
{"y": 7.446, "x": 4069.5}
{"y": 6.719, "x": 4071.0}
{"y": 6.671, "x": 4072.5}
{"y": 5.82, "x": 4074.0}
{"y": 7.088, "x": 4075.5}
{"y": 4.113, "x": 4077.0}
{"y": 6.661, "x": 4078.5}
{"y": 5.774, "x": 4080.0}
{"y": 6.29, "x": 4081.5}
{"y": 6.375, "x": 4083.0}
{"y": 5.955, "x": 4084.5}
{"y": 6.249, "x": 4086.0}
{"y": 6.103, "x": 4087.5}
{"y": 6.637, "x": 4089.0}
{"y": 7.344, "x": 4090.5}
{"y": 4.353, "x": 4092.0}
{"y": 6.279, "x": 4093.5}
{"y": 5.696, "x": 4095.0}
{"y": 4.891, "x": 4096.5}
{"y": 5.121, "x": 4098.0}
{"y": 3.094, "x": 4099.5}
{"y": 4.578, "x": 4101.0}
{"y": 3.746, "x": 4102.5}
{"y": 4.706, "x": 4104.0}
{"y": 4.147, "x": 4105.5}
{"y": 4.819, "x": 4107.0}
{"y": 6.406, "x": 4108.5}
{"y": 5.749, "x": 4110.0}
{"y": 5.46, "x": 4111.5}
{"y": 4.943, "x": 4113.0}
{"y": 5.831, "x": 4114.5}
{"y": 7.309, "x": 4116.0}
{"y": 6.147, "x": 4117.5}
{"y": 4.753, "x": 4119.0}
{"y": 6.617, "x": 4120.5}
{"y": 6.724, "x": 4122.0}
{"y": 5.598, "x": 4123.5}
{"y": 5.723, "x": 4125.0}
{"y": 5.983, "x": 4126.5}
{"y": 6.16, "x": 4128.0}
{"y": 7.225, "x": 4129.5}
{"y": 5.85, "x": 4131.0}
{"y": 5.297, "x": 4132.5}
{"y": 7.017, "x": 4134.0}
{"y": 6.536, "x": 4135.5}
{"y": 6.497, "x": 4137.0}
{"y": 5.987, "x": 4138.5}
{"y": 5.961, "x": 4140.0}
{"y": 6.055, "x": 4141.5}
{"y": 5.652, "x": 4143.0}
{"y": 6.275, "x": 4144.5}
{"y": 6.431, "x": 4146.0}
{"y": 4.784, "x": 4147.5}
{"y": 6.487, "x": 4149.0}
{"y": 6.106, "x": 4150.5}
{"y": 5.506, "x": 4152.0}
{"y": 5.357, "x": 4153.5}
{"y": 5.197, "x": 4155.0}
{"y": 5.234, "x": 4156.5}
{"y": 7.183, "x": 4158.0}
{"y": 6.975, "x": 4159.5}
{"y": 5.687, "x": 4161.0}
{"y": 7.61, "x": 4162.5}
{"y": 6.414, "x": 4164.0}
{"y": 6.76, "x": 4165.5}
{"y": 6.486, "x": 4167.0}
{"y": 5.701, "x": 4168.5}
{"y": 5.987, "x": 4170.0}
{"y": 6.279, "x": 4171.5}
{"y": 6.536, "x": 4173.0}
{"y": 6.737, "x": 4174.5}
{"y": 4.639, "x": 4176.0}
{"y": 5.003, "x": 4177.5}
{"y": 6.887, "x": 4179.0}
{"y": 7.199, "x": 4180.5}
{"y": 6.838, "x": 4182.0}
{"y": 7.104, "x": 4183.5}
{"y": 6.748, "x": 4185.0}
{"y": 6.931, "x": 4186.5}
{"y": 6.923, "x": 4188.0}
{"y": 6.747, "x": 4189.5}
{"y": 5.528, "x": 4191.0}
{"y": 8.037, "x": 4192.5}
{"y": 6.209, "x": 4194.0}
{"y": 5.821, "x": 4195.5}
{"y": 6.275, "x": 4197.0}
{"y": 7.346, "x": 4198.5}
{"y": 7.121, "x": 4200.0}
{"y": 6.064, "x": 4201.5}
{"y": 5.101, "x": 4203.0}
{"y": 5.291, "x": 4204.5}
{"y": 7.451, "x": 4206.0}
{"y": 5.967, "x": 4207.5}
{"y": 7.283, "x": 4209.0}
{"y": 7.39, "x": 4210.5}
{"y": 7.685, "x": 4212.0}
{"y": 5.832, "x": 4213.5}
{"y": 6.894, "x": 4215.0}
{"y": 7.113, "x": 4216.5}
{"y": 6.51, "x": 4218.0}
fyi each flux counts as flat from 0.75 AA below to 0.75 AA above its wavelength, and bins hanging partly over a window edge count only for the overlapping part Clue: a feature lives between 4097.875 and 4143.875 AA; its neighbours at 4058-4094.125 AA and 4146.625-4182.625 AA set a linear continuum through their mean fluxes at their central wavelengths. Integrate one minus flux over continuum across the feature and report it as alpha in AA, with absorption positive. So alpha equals 3.89 AA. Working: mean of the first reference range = 6.26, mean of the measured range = 5.68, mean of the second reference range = 6.15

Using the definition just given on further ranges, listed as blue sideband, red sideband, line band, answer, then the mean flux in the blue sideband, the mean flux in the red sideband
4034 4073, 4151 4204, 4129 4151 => 0.7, 6.29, 6.34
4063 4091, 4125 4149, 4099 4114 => 3.4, 6.34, 6.11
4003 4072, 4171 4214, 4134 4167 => 1.4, 6.2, 6.52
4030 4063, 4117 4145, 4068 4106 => 1.9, 5.96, 6.11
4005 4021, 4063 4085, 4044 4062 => 0.6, 6.24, 6.29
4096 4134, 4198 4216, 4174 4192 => -0.4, 5.51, 6.62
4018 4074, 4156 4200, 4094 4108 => 3.8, 6.16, 6.49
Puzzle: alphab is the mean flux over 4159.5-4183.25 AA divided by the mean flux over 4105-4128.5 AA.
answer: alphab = 1.10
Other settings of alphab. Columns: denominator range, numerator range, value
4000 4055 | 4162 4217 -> 1.05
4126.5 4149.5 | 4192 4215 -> 1.07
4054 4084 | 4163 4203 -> 1.04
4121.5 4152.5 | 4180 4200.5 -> 1.11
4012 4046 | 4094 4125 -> 0.86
